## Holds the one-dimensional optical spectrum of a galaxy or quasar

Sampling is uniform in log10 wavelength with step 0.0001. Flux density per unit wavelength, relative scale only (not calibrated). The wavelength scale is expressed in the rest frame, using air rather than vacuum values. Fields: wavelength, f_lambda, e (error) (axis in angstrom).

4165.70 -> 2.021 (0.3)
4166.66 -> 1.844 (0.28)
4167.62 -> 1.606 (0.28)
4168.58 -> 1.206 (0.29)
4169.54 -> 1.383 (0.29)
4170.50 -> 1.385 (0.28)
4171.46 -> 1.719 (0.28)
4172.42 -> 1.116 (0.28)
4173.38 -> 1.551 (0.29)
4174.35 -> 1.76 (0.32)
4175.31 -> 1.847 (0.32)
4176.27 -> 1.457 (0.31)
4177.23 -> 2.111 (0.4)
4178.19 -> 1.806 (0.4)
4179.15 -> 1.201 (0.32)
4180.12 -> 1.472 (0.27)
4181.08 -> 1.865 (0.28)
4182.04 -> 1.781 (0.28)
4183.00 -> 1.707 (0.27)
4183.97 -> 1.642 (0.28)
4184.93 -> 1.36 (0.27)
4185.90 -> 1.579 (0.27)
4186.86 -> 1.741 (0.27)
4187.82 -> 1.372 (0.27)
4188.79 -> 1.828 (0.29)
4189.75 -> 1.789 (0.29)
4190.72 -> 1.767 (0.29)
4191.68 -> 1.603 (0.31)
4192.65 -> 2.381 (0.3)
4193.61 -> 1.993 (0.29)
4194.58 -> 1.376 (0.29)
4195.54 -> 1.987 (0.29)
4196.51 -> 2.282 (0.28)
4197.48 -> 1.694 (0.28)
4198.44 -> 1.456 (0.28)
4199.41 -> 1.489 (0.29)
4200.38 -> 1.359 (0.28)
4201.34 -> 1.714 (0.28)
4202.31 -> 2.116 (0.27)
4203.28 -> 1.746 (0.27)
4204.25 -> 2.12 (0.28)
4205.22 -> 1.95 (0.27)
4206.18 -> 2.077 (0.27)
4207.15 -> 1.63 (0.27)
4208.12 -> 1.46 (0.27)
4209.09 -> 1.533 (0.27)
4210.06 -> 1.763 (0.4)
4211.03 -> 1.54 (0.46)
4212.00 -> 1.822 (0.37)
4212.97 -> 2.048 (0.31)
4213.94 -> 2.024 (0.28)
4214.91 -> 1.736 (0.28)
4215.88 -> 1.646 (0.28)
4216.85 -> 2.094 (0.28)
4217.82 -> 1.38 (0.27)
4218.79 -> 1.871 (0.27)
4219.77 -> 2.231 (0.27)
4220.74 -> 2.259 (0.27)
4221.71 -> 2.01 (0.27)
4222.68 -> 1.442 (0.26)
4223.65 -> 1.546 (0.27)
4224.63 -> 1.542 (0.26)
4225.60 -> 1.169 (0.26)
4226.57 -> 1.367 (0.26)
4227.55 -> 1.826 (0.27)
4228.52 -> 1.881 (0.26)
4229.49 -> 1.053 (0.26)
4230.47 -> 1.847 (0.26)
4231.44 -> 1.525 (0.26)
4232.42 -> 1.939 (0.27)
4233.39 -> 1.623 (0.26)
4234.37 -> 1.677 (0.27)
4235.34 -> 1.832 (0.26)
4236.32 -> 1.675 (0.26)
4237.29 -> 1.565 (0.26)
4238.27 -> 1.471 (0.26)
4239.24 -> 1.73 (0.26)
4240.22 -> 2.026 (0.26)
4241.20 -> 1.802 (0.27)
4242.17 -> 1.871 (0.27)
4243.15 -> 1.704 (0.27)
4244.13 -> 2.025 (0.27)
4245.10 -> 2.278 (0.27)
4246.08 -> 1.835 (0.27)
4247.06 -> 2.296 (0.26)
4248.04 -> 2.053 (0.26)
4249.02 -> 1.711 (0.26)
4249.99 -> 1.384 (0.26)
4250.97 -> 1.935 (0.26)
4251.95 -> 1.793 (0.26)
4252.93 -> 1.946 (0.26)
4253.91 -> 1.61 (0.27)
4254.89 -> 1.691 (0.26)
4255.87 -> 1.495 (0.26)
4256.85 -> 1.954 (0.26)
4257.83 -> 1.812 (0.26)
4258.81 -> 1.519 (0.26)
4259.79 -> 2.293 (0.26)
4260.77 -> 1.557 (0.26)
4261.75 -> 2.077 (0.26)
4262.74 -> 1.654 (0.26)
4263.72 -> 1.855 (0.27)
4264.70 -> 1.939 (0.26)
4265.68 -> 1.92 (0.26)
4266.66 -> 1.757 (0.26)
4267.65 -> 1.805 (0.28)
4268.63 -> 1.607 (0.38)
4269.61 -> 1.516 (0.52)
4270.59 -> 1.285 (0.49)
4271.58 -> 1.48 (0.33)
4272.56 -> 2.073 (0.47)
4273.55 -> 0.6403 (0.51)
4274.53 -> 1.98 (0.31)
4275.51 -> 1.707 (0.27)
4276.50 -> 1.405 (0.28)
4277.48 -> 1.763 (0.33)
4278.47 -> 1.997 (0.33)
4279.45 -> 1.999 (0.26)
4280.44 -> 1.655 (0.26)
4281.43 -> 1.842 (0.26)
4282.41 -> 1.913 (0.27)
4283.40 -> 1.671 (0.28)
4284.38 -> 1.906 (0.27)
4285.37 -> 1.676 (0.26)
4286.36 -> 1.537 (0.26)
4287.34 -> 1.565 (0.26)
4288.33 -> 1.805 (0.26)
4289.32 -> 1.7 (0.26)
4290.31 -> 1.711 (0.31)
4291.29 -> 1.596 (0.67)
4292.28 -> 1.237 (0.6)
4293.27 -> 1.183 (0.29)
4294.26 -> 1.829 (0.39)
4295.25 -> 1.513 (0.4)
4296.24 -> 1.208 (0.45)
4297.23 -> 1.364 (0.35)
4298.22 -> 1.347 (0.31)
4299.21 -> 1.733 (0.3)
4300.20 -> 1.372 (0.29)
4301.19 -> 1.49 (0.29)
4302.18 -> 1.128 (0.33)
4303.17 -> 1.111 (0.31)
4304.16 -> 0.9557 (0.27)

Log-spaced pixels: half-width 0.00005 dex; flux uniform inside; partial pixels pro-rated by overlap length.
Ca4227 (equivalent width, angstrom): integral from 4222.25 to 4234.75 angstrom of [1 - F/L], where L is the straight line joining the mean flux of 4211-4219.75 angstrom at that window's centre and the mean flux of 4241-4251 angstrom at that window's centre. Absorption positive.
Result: 1.9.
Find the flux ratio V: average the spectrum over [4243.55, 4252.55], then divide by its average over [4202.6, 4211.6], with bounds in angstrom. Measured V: 1.1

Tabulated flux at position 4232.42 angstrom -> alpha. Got 1.939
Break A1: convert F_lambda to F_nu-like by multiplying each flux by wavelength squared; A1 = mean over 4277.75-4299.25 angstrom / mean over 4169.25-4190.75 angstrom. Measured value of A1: 1.1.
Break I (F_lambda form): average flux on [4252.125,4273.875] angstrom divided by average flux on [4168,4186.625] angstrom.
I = 1.1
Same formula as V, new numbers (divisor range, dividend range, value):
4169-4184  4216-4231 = 1.06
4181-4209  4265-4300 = 0.93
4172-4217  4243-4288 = 1.02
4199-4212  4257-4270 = 1.04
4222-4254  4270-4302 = 0.92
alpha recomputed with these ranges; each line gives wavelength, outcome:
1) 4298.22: 1.347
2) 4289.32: 1.7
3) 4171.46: 1.719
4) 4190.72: 1.767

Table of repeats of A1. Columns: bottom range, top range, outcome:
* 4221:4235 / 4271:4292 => 1.07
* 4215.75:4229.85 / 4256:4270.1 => 1.08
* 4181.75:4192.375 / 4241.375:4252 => 1.18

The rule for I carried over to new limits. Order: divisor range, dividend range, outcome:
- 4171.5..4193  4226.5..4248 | 1.07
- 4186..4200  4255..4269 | 1.02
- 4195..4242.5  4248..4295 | 0.98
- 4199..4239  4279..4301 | 0.93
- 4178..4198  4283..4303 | 0.88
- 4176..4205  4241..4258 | 1.07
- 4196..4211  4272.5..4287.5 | 0.97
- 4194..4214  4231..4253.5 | 1.03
